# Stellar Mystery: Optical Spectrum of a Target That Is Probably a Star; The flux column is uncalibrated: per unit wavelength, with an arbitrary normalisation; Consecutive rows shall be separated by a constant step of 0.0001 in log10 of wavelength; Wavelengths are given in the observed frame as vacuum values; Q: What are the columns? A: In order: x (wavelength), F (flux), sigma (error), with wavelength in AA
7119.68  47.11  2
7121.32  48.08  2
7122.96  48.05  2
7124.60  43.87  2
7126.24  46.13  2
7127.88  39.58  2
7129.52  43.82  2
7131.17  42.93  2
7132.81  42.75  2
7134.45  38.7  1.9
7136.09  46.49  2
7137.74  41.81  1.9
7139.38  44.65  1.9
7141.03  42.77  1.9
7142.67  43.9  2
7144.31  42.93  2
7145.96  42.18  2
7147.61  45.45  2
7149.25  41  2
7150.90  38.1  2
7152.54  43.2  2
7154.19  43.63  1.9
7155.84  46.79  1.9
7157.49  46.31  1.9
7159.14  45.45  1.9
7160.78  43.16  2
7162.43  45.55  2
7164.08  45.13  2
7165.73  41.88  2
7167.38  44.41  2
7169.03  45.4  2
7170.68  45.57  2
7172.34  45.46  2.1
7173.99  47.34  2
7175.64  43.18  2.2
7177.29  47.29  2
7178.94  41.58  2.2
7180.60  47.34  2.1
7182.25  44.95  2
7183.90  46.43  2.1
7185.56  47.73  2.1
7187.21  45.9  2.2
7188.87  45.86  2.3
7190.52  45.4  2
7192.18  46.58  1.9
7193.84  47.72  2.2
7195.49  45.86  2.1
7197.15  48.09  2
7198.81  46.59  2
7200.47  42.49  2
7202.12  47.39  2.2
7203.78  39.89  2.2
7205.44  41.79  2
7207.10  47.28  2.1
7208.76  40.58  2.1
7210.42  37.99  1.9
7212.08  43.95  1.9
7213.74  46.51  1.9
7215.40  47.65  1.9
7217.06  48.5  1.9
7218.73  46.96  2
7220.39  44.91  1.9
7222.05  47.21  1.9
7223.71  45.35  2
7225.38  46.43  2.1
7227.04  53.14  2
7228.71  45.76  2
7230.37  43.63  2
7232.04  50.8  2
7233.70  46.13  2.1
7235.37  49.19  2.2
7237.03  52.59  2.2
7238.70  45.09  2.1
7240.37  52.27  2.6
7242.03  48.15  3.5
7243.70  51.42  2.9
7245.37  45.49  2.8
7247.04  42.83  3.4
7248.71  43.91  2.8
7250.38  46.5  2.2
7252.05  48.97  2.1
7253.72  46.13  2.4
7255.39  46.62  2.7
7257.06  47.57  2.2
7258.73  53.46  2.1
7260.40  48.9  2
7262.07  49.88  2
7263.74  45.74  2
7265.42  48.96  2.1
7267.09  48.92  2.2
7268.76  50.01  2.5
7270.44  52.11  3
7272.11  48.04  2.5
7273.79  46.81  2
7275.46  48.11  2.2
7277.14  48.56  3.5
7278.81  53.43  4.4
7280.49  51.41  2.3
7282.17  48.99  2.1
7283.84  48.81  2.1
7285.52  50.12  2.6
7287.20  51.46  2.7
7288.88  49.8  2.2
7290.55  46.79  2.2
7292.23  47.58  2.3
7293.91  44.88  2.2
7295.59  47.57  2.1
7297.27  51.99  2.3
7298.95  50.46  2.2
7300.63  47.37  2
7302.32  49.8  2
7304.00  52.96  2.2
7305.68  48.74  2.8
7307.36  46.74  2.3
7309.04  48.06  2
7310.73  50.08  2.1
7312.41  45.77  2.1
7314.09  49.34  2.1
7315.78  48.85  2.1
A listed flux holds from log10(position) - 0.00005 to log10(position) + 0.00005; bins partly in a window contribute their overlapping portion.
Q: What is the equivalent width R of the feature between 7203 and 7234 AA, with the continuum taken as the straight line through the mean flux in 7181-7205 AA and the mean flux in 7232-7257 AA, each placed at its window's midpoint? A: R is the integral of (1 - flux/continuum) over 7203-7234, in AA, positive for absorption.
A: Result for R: 0.8 AA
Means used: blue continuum 45.7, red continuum 47.6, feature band 45.5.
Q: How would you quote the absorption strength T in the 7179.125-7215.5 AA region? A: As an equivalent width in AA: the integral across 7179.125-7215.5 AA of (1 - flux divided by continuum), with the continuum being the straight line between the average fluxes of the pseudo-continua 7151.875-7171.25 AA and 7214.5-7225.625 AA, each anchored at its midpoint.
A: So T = 0.68 AA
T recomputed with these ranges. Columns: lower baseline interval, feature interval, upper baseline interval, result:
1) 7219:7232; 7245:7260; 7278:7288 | 0.5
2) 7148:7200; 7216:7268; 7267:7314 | -0.4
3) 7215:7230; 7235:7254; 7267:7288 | 0.2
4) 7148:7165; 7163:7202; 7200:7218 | -1.5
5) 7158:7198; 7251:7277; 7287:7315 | -0.5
